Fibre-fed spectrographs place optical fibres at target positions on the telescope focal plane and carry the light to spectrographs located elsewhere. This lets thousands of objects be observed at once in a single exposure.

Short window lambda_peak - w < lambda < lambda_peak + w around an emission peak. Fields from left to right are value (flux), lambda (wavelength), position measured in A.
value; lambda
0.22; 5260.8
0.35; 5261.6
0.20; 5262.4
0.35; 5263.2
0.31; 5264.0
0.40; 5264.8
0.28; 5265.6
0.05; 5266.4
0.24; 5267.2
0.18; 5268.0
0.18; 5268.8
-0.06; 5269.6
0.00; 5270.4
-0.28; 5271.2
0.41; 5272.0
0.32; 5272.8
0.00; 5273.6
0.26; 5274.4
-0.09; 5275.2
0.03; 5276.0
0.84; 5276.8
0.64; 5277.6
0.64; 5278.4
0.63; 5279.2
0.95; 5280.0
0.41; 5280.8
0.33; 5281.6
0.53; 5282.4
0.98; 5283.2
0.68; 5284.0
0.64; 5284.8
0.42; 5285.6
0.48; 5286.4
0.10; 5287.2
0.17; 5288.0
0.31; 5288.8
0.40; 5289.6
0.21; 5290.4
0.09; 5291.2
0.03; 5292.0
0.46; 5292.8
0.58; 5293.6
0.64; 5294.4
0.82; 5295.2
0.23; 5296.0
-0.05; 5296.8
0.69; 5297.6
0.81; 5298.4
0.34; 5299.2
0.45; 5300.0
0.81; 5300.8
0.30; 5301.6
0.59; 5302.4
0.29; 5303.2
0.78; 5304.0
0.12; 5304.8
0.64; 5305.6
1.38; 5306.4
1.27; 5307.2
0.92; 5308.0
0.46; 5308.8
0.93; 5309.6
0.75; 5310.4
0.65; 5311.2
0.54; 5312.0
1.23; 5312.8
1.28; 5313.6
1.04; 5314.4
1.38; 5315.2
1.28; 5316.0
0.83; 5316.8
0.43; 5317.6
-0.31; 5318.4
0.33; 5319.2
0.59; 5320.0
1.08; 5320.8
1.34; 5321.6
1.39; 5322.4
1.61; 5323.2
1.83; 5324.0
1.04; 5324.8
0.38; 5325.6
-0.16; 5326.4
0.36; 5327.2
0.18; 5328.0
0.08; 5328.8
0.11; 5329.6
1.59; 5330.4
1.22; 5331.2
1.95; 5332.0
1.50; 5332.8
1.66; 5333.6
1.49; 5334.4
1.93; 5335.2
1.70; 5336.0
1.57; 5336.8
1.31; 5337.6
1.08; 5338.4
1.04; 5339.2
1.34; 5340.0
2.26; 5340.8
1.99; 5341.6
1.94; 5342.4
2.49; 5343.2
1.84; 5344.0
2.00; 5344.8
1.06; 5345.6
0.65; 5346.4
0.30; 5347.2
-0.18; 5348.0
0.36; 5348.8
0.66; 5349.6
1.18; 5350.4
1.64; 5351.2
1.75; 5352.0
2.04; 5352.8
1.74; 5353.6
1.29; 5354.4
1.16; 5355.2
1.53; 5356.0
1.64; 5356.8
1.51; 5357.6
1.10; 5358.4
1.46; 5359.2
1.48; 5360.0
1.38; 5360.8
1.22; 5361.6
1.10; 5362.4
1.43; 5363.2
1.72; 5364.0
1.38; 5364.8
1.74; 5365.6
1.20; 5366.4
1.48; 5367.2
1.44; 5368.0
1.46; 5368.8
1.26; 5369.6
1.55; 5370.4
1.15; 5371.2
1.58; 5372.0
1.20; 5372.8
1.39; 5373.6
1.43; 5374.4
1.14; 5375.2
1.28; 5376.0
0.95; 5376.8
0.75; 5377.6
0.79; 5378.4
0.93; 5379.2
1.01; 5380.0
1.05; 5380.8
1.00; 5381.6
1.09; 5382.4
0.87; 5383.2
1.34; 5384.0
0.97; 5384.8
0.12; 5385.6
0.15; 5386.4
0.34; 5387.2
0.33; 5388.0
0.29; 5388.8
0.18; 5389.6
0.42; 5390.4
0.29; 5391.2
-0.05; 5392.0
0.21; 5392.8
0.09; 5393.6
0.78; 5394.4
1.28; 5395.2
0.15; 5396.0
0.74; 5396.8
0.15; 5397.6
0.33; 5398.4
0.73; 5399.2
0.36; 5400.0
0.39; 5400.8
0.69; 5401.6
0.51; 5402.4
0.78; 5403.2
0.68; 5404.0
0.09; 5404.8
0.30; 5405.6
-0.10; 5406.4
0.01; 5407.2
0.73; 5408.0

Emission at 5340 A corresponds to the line Ly-alpha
